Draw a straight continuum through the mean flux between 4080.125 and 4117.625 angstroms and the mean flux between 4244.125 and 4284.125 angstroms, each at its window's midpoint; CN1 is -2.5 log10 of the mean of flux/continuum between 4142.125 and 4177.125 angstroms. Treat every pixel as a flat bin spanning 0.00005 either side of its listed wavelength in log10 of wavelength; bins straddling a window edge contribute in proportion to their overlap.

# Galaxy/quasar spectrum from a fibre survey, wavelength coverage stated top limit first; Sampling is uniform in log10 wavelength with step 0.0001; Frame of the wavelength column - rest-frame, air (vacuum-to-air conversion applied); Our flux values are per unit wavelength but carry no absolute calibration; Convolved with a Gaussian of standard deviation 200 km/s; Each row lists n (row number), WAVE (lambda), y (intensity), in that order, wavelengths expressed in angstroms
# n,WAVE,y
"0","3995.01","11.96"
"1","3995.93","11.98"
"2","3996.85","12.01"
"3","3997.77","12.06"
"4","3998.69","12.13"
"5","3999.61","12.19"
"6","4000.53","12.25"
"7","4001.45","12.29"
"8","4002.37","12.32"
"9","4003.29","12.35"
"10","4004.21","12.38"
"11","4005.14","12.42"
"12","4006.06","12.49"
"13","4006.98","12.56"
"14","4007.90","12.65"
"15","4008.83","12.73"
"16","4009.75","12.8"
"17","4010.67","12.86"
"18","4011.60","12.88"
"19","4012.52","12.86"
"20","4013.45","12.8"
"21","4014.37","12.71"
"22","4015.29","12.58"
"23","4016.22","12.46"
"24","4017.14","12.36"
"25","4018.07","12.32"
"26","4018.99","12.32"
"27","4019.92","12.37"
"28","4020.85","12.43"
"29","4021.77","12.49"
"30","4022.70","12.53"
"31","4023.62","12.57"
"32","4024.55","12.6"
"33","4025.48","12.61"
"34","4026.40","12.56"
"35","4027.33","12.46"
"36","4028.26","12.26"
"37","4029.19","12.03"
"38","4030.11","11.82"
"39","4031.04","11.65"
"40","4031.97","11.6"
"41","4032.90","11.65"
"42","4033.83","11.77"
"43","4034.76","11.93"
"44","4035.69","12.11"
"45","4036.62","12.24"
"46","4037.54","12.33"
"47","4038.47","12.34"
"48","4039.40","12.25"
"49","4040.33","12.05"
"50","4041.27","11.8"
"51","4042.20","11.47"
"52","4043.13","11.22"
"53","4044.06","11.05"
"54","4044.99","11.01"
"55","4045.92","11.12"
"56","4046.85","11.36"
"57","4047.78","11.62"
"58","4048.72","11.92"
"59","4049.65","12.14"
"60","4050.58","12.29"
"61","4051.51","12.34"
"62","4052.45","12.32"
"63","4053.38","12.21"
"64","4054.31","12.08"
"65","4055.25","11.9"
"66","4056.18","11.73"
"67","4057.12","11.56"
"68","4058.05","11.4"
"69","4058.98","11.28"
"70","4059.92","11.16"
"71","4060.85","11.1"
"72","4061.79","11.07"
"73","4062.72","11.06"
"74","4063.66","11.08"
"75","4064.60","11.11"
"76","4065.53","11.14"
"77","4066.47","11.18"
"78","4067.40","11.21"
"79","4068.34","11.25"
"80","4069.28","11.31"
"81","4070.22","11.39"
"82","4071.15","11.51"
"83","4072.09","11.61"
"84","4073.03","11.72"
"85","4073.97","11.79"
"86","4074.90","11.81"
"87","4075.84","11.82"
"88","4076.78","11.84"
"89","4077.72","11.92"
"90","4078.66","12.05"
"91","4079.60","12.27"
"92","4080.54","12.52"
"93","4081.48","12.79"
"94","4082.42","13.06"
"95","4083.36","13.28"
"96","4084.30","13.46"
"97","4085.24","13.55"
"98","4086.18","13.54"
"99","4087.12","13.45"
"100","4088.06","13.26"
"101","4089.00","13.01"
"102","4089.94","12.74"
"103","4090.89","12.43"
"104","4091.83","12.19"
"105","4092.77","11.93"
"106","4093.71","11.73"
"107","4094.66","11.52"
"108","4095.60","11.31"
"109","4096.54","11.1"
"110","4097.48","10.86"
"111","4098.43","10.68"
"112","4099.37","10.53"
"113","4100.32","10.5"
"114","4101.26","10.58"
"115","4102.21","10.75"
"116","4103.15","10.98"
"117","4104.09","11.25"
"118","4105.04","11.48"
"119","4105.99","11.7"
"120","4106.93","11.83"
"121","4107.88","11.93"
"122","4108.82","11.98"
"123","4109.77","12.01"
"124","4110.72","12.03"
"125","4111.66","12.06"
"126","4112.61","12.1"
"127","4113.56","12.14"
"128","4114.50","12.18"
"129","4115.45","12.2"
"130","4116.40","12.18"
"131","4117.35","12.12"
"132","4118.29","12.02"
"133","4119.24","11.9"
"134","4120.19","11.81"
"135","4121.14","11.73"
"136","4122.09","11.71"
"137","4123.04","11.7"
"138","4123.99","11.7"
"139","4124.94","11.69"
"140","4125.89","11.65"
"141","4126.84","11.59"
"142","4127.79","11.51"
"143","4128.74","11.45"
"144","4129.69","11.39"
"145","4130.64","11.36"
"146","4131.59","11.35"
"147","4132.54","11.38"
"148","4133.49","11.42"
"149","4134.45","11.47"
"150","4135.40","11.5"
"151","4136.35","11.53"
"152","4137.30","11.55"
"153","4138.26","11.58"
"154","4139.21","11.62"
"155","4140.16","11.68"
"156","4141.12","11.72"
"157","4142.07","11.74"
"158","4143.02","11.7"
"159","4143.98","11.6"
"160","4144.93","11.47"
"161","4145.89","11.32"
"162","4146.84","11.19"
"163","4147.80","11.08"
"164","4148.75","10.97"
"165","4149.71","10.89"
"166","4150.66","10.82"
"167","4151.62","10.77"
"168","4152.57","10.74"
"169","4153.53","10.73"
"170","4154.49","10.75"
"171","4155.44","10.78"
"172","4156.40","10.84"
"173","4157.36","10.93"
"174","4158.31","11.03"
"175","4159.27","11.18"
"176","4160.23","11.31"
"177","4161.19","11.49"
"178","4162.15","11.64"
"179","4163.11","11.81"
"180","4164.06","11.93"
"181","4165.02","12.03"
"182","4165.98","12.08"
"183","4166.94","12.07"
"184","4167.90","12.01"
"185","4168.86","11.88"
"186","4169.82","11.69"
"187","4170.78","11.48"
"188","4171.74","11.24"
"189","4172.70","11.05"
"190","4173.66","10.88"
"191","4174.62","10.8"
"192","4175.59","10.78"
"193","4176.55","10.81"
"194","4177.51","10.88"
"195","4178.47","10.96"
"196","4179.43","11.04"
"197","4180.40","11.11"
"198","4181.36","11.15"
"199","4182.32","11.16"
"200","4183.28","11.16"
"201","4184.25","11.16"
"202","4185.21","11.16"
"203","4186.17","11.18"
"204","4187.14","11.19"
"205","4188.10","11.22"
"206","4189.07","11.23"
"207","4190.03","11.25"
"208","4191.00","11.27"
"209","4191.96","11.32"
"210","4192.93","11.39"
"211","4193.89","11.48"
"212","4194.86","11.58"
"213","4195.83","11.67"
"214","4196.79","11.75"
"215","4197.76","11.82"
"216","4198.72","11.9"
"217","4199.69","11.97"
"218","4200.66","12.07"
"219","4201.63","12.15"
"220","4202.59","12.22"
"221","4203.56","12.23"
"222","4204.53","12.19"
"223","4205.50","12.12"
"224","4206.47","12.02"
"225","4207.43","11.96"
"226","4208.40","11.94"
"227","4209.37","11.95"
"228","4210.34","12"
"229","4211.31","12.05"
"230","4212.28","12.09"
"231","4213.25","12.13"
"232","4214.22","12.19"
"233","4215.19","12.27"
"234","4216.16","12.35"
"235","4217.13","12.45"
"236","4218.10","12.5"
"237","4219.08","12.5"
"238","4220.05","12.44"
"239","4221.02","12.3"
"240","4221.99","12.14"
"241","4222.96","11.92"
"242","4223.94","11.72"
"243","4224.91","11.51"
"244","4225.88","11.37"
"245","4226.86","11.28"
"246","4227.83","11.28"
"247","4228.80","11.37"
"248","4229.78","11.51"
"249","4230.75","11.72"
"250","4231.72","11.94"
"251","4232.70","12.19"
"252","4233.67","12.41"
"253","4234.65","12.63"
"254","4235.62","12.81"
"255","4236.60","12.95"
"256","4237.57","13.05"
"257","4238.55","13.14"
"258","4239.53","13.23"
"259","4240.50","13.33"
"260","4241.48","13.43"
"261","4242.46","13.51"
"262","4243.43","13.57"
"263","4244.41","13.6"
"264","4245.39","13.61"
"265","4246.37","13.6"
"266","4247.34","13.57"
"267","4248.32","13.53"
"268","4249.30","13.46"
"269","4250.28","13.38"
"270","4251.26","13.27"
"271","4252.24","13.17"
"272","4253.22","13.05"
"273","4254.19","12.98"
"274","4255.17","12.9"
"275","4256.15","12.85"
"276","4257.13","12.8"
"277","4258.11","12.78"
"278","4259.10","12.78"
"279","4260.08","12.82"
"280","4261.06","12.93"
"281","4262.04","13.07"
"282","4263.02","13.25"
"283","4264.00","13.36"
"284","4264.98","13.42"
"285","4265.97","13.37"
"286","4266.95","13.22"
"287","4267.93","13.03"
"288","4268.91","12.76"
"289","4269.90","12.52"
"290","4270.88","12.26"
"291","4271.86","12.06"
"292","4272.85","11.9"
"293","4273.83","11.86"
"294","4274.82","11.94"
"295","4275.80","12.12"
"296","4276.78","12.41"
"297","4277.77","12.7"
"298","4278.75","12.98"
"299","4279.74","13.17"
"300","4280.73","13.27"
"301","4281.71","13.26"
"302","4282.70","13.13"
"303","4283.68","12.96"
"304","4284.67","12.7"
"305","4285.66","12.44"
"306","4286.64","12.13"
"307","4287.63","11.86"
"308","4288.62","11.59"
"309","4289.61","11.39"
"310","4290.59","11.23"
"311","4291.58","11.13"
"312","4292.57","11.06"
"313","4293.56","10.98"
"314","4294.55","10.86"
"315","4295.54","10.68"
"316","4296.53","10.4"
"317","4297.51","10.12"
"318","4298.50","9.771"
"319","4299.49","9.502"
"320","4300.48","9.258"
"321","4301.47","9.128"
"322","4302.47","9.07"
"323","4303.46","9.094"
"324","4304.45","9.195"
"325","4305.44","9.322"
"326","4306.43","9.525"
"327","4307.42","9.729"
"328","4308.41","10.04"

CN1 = 0.10 mag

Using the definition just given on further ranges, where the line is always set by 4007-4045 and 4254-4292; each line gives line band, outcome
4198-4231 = 0.05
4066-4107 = 0.04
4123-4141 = 0.08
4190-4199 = 0.08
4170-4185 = 0.13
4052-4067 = 0.08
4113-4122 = 0.03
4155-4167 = 0.09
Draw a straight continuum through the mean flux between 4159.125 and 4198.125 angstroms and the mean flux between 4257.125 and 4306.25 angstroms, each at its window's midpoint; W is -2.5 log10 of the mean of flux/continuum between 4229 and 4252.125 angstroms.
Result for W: -0.12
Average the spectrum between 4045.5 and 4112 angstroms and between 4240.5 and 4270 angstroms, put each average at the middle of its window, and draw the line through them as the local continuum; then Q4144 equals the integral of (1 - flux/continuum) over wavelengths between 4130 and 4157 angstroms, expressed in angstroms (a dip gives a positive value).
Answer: 2.3 angstroms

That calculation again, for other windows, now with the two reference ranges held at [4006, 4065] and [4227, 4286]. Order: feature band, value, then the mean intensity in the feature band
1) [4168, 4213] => 3.8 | 11.5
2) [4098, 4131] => 1.9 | 11.6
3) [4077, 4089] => -0.7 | 12.9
